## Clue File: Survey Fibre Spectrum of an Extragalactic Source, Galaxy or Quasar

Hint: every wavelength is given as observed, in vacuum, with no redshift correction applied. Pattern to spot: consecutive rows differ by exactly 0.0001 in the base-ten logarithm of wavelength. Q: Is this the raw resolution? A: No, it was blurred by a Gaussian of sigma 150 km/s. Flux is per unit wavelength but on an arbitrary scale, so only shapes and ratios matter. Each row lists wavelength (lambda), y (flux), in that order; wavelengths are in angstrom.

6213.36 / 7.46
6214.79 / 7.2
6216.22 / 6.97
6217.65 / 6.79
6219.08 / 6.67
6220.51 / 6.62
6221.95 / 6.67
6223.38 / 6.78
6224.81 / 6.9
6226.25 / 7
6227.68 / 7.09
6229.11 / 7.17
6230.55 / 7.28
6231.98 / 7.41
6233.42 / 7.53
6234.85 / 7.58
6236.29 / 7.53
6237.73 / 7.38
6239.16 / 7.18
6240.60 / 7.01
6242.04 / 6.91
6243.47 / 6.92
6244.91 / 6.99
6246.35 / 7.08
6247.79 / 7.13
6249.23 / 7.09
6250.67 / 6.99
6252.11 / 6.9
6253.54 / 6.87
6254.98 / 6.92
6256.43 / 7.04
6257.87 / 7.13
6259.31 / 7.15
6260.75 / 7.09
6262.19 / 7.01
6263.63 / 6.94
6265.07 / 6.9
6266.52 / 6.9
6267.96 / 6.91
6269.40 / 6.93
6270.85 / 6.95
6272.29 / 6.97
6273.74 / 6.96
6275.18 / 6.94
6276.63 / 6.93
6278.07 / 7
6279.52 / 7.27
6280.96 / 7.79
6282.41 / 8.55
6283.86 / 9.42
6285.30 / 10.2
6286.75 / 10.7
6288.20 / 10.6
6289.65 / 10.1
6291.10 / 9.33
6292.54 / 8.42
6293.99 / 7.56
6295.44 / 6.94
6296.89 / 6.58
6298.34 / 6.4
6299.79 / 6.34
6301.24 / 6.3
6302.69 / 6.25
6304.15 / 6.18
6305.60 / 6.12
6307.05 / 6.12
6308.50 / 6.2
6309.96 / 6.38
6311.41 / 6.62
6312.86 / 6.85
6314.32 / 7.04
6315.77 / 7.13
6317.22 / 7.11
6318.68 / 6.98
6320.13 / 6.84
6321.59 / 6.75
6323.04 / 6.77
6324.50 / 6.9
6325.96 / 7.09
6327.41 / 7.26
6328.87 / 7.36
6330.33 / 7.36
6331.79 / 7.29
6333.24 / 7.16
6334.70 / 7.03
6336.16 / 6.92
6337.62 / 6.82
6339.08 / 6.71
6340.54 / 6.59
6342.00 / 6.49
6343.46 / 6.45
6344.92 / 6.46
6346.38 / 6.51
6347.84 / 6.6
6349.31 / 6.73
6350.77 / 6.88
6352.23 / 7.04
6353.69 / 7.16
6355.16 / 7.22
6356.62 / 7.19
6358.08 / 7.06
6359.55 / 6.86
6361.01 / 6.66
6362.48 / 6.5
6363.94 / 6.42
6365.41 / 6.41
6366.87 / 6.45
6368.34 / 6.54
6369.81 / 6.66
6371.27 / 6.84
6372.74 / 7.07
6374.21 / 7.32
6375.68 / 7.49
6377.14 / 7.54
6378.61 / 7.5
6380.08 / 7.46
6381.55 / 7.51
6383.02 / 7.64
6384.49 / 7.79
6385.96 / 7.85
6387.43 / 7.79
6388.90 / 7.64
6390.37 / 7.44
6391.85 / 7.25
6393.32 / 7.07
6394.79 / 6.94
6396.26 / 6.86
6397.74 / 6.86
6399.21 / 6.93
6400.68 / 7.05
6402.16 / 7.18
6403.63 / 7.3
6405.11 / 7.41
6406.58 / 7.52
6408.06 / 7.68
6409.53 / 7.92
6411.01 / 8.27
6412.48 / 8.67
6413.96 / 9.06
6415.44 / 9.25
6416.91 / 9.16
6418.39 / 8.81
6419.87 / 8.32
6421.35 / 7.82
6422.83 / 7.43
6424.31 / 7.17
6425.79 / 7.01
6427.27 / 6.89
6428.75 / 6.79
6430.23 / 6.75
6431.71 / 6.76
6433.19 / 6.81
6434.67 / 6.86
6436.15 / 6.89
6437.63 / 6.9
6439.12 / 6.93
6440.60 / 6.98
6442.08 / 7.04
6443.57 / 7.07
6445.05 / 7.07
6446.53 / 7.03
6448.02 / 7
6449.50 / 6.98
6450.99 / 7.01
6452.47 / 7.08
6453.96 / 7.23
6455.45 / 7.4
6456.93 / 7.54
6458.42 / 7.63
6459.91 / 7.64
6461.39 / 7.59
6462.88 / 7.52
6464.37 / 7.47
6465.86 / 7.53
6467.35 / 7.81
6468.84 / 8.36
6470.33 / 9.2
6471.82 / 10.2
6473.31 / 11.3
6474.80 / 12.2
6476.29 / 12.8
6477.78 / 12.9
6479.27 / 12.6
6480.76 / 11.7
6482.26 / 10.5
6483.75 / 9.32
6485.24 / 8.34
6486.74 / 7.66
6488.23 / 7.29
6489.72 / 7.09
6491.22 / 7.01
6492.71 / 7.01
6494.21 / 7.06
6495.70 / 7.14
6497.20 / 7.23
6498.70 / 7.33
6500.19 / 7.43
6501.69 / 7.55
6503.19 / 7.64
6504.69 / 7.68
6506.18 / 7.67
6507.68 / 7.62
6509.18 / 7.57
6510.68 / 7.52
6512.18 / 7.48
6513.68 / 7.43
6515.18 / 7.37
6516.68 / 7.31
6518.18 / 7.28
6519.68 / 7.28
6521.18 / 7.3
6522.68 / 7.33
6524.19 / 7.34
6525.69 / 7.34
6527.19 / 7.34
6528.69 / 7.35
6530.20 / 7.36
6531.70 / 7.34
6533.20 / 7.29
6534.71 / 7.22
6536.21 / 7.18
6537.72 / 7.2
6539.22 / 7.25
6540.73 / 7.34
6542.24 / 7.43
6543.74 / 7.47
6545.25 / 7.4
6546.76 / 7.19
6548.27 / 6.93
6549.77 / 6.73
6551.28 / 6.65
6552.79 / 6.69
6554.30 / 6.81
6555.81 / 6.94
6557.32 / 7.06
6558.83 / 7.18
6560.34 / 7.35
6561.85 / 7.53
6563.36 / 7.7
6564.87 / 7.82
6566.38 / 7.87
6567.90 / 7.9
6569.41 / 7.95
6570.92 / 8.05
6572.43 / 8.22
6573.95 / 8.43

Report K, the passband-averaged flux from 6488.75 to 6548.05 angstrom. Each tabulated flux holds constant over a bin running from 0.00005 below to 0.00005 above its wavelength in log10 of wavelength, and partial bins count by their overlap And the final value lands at 7.34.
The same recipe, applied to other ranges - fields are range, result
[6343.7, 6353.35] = 6.71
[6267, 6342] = 7.28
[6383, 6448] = 7.44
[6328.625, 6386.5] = 6.98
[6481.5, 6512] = 7.68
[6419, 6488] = 8.15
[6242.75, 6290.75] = 7.57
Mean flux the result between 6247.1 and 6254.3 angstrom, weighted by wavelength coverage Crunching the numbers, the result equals 7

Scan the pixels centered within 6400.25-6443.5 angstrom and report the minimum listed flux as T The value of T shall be 6.75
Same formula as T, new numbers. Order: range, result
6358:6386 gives 6.41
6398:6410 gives 6.93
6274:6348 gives 6.12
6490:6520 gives 7.01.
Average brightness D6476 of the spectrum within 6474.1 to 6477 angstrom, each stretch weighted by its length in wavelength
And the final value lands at 12.5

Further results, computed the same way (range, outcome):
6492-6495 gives 7.04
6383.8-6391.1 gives 7.7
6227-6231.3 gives 7.19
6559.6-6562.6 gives 7.44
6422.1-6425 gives 7.3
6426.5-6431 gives 6.81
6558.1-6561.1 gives 7.27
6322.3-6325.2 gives 6.84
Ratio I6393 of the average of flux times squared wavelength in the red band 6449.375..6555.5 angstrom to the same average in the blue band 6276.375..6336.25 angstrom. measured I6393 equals 1.14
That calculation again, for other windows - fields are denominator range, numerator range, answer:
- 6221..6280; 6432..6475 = 1.16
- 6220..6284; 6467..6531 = 1.26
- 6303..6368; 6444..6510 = 1.28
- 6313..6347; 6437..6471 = 1.11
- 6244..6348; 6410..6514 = 1.18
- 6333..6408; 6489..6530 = 1.09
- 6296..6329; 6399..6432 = 1.20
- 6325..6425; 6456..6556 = 1.14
